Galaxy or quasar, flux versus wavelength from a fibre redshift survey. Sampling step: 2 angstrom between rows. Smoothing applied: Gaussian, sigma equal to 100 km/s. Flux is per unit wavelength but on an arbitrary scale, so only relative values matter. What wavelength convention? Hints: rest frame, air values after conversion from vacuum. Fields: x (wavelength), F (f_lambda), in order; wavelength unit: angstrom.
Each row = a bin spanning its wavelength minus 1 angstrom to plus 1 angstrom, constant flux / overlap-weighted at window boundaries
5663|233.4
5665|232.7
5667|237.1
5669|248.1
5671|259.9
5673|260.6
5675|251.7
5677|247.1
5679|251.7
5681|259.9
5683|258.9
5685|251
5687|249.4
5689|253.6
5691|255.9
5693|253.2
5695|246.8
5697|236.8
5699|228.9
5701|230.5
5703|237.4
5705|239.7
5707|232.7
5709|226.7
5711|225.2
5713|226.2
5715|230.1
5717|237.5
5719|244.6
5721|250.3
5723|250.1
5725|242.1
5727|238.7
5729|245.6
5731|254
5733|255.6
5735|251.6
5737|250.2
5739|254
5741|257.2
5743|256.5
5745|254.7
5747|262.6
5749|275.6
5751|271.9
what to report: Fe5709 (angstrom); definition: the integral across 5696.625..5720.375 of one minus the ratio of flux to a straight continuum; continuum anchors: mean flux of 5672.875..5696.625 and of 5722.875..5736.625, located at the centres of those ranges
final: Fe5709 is 1.6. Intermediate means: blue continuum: 253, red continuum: 248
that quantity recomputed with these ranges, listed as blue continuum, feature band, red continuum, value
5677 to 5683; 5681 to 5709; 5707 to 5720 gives 0.1 angstrom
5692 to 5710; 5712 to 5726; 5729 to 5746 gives 0.3 angstrom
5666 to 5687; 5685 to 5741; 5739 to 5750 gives 3.0 angstrom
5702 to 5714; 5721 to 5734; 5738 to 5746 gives -0.1 angstrom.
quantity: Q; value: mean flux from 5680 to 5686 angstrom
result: 257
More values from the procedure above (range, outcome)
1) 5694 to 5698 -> 242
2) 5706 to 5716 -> 228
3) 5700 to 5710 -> 233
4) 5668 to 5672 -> 254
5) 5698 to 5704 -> 232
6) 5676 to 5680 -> 249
